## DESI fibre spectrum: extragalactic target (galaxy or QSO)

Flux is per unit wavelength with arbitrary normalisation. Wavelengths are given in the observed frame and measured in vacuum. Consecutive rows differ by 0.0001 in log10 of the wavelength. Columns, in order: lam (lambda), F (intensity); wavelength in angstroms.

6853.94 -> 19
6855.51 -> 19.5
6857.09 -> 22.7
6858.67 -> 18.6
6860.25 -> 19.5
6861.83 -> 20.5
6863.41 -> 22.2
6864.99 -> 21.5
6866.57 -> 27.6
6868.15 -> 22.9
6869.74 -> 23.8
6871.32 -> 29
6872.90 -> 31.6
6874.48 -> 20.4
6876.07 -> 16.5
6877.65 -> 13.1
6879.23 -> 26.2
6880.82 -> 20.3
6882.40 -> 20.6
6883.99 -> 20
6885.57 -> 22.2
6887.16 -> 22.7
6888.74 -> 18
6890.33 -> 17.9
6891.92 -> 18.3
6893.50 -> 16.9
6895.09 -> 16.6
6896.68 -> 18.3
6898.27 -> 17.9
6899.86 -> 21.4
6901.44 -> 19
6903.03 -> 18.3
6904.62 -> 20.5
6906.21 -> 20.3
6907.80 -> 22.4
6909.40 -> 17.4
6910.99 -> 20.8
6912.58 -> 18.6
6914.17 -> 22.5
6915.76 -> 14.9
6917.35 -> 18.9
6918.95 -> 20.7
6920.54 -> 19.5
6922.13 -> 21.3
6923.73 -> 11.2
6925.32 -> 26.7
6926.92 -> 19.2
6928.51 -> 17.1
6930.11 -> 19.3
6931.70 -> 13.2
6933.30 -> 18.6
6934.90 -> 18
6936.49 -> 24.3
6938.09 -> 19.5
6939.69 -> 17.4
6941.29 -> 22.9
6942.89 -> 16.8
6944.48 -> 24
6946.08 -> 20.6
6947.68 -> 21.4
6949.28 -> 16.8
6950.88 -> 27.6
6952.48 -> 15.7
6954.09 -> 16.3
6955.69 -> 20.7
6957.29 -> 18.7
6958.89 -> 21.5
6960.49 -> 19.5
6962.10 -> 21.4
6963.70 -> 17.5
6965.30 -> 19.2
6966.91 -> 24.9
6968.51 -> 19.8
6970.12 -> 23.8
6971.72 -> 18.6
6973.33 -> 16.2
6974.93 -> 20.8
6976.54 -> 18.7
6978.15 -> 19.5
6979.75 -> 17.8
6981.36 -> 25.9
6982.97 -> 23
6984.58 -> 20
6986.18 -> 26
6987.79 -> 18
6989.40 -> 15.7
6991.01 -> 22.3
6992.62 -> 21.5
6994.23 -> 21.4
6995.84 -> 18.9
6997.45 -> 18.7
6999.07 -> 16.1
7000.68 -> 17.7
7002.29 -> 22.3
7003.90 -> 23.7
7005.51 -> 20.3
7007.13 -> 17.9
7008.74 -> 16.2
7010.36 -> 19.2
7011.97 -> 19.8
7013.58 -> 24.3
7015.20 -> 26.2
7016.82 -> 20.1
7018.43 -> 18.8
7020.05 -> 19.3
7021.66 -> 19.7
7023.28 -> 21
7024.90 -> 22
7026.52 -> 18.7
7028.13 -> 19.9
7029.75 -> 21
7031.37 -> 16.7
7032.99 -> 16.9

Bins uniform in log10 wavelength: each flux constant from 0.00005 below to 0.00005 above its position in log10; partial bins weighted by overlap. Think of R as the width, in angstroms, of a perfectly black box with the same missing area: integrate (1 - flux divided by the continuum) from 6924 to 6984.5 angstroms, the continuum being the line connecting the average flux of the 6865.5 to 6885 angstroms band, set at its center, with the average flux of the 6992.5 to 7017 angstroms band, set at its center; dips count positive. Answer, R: 3.3 angstroms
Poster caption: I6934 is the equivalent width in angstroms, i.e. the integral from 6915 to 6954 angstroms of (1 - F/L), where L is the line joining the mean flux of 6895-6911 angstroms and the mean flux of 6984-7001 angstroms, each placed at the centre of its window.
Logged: 0.3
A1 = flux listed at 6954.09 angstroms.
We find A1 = 16.3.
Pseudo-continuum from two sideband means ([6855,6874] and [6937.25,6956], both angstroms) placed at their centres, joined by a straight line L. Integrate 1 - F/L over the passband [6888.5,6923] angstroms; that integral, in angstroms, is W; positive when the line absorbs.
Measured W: 4.0 angstroms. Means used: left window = 23.3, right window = 20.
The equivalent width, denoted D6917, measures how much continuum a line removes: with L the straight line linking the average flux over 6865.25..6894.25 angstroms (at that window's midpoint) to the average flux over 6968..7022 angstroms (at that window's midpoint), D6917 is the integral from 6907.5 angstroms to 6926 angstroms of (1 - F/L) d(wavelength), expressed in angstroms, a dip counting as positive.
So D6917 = 1.5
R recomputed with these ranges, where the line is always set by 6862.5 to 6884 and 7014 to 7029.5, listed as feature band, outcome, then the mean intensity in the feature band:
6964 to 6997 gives 1.13 angstroms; 20.5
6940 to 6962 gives 1.49 angstroms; 20.2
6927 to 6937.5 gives 1.62 angstroms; 18.5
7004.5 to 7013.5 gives 0.71 angstroms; 19.3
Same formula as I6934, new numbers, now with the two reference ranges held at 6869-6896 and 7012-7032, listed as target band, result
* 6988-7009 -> 1.2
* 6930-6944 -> 1.2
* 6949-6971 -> 0.4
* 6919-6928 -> 0.5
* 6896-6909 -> 0.7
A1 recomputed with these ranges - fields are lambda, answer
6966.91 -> 24.9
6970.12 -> 23.8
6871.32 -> 29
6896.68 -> 18.3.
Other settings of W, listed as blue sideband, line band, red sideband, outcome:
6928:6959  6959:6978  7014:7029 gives -0.2 angstroms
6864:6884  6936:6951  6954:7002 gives 0.1 angstroms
